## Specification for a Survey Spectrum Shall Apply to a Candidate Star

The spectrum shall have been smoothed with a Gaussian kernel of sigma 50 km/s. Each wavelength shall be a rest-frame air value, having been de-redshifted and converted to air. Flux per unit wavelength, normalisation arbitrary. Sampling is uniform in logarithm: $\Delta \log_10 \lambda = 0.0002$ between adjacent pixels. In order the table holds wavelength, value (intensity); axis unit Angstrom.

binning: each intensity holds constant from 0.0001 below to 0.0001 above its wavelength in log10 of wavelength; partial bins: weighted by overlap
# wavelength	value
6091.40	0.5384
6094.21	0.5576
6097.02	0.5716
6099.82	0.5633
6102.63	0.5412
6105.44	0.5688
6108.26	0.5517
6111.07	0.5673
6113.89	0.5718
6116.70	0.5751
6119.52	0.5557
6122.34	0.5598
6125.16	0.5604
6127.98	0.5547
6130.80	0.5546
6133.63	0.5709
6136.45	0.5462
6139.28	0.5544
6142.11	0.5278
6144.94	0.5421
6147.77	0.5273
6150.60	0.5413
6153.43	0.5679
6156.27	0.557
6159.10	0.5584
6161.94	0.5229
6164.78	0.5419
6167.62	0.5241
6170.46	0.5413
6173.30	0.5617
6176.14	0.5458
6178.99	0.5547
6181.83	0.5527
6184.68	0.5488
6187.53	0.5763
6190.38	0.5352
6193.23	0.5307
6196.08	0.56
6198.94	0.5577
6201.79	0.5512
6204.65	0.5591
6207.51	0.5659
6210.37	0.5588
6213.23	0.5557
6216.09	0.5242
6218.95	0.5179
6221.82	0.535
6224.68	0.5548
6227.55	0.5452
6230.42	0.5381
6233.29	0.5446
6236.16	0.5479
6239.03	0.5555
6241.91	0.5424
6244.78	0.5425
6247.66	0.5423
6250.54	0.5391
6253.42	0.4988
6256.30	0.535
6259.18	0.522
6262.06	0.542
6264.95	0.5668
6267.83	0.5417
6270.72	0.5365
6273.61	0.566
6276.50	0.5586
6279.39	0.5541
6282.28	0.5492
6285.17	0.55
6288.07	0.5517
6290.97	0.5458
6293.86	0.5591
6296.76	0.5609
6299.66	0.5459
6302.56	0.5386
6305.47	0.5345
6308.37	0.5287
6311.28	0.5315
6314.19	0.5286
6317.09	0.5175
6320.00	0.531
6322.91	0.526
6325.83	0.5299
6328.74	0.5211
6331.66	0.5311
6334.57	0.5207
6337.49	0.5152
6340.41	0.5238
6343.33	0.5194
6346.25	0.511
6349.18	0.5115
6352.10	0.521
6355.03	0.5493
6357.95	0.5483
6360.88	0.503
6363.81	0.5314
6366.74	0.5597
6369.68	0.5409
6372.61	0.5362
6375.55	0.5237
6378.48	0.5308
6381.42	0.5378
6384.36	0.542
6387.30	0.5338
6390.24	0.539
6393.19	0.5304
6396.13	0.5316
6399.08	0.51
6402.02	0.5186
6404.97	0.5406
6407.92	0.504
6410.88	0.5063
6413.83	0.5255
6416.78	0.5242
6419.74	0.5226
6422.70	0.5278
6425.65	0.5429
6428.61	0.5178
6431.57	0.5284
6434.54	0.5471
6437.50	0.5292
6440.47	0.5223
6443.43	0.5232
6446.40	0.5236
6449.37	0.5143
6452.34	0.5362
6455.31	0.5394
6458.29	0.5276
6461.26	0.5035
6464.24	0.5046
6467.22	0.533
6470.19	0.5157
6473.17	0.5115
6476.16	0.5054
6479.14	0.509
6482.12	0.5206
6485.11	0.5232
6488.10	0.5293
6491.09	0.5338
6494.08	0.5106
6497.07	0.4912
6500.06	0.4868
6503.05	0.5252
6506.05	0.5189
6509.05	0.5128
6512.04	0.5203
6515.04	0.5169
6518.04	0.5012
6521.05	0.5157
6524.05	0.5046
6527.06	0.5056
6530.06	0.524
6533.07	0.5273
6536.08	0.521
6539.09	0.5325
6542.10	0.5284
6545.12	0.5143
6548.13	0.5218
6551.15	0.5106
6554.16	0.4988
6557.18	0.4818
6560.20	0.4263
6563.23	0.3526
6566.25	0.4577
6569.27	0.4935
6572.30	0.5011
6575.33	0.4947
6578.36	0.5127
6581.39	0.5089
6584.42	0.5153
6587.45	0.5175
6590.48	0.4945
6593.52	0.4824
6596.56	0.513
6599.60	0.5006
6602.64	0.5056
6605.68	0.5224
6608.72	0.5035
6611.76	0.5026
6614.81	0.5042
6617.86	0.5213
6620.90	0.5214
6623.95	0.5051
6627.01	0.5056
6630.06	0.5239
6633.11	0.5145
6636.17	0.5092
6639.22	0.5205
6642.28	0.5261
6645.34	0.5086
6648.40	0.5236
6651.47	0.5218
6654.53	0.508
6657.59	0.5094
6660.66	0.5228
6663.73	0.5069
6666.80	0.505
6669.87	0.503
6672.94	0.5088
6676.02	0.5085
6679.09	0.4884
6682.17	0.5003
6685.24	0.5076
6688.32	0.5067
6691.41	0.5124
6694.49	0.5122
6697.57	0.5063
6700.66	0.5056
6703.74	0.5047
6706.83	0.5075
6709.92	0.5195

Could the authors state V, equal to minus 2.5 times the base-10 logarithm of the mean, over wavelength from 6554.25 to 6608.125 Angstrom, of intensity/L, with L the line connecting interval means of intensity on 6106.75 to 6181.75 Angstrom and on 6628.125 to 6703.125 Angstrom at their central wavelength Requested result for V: 0.064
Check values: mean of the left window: 0.551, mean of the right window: 0.511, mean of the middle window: 0.488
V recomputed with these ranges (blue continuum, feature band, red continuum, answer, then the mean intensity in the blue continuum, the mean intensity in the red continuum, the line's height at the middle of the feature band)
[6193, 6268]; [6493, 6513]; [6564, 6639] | 0.012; 0.544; 0.504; 0.515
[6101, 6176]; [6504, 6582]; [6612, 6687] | 0.042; 0.552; 0.511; 0.52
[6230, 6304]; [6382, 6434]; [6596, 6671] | 0.012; 0.545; 0.512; 0.533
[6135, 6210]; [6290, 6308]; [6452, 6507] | -0.023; 0.548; 0.517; 0.535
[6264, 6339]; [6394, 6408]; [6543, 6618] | 0.000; 0.54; 0.494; 0.524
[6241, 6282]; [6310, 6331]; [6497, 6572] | 0.013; 0.542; 0.5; 0.533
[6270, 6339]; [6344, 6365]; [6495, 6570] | 0.011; 0.539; 0.5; 0.53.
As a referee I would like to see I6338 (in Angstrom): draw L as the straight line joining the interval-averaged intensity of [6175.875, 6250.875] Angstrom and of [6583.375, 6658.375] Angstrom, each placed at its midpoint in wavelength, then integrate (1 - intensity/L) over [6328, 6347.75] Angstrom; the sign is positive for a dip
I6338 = 0.6 Angstrom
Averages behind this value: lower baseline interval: 0.548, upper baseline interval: 0.511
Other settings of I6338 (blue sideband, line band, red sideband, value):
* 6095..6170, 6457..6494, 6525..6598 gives -0.7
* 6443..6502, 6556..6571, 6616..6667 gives 2.1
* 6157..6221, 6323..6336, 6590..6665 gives 0.2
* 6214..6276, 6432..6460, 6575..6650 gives -0.3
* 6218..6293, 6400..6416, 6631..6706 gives 0.4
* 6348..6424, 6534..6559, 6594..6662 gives 0.3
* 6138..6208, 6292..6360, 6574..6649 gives 0.6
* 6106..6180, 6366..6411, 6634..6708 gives 0.1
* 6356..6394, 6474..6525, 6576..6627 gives 0.7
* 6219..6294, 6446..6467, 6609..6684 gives 0.2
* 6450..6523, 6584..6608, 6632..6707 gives 0.3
